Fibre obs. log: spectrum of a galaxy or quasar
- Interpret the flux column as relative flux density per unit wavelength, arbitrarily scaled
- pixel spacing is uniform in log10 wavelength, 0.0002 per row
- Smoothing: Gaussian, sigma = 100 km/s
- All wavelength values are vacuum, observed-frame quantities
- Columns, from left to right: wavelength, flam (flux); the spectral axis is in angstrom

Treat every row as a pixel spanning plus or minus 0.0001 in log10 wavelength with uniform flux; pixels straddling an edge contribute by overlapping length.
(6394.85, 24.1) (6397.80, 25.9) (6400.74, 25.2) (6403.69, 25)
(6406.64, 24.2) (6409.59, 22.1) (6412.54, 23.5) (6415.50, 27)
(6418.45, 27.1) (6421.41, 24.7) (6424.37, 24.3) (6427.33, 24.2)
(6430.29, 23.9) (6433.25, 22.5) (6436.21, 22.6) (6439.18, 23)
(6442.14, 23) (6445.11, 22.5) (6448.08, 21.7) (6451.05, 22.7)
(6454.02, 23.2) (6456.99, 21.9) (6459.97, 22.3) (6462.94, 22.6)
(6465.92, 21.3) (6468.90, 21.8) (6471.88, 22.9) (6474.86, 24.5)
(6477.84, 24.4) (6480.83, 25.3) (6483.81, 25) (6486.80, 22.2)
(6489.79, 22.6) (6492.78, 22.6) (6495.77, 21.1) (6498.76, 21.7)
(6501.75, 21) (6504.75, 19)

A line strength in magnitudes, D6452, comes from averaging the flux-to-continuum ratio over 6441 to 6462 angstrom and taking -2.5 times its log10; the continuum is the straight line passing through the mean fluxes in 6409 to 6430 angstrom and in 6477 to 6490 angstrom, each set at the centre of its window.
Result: 0.089 mag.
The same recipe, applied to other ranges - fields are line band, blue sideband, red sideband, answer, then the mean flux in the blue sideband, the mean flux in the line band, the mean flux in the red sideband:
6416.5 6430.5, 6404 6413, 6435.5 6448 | -0.085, 23.5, 25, 22.7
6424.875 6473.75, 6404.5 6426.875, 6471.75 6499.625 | 0.062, 24.7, 22.7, 23.3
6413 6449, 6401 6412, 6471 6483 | 0.008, 23.9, 23.9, 24.4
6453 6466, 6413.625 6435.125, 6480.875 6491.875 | 0.080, 24.7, 22.3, 23.5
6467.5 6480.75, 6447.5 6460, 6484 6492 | -0.045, 22.4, 23.6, 22.8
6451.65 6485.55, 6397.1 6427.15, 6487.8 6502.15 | -0.018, 24.8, 23.2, 21.9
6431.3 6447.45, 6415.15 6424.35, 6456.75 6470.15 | 0.065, 25.9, 22.7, 22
